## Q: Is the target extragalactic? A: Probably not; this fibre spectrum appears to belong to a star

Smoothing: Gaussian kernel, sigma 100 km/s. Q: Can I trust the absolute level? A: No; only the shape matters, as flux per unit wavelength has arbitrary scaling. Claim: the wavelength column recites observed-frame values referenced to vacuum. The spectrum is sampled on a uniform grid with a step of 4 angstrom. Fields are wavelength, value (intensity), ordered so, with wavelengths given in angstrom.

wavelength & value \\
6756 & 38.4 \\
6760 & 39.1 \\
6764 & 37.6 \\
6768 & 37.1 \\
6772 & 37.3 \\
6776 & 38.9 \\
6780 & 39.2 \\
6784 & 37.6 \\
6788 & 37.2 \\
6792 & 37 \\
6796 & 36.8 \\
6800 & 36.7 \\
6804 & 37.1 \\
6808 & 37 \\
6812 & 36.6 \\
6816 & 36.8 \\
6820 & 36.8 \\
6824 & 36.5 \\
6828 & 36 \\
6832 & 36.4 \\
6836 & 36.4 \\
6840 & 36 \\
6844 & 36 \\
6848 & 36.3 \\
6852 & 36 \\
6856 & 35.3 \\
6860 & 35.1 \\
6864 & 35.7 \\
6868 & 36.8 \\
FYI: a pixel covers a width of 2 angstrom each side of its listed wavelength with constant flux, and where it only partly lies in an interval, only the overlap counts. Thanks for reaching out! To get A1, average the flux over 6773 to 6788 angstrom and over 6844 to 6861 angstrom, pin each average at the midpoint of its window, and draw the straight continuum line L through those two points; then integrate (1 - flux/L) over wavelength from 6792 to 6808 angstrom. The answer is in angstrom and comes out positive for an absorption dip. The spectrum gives 0.3 angstrom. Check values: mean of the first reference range 38.3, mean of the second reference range 35.7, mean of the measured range 36.9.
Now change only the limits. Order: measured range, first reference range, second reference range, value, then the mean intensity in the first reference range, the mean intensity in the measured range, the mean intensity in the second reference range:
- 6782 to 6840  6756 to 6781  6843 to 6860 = 0.3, 38.2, 36.8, 35.8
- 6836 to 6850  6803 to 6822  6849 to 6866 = -0.1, 36.8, 36.1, 35.6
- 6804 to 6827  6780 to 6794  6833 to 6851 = 0.1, 37.5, 36.7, 36.2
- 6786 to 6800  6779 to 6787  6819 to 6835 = 0.3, 38.1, 37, 36.4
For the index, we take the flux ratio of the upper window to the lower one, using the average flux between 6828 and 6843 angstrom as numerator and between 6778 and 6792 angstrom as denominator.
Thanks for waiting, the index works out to 0.96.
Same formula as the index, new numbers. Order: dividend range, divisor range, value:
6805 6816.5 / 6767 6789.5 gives 0.97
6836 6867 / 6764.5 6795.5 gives 0.95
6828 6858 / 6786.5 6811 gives 0.98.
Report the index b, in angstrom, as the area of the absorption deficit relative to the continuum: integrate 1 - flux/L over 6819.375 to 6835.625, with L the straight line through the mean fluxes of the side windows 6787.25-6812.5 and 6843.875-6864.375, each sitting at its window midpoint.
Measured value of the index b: 0.0 angstrom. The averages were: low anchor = 36.9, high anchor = 35.7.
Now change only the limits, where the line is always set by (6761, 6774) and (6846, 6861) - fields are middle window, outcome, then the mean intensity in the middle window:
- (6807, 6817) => -0.1 angstrom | 36.8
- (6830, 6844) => -0.1 angstrom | 36.2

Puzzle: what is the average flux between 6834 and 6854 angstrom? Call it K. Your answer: 36.1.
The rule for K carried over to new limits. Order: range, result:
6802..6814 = 36.9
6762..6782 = 38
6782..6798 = 37.1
